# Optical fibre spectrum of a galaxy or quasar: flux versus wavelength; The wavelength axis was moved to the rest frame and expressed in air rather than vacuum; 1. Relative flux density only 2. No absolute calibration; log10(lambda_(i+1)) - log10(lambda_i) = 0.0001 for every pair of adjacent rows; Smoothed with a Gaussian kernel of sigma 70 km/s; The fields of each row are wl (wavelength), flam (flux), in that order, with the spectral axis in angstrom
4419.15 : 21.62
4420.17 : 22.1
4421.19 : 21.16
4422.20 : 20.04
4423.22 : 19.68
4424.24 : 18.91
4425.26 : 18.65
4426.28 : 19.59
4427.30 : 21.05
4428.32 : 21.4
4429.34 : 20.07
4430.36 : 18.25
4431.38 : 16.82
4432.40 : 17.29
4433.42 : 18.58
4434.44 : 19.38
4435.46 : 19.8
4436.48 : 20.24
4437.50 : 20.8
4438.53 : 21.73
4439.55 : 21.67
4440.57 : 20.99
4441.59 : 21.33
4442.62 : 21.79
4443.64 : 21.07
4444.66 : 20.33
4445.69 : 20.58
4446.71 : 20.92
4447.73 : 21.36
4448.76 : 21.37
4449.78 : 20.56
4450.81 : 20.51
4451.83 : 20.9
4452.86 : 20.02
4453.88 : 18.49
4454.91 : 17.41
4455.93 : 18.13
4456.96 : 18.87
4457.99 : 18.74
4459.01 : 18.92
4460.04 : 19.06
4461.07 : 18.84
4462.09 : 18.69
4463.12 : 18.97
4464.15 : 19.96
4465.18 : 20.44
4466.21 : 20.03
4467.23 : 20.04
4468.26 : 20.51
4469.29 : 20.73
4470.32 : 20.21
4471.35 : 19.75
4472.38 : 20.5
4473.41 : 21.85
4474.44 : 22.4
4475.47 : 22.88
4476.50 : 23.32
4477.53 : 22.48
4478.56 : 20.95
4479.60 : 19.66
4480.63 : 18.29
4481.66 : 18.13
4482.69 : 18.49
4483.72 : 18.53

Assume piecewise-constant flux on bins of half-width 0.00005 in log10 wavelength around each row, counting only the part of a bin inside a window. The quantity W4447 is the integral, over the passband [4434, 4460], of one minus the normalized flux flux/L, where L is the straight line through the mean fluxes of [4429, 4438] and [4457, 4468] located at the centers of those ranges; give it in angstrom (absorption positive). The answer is -1.4 angstrom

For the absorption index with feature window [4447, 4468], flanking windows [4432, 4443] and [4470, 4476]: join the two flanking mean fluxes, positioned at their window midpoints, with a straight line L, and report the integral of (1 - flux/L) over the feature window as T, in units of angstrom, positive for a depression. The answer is 1.3 angstrom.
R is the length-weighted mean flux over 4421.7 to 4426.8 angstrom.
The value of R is 19.4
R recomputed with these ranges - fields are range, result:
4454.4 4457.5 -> 18.1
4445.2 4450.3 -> 21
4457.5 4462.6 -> 18.9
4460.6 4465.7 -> 19.4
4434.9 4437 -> 20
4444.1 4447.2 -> 20.6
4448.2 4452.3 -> 20.8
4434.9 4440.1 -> 20.8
